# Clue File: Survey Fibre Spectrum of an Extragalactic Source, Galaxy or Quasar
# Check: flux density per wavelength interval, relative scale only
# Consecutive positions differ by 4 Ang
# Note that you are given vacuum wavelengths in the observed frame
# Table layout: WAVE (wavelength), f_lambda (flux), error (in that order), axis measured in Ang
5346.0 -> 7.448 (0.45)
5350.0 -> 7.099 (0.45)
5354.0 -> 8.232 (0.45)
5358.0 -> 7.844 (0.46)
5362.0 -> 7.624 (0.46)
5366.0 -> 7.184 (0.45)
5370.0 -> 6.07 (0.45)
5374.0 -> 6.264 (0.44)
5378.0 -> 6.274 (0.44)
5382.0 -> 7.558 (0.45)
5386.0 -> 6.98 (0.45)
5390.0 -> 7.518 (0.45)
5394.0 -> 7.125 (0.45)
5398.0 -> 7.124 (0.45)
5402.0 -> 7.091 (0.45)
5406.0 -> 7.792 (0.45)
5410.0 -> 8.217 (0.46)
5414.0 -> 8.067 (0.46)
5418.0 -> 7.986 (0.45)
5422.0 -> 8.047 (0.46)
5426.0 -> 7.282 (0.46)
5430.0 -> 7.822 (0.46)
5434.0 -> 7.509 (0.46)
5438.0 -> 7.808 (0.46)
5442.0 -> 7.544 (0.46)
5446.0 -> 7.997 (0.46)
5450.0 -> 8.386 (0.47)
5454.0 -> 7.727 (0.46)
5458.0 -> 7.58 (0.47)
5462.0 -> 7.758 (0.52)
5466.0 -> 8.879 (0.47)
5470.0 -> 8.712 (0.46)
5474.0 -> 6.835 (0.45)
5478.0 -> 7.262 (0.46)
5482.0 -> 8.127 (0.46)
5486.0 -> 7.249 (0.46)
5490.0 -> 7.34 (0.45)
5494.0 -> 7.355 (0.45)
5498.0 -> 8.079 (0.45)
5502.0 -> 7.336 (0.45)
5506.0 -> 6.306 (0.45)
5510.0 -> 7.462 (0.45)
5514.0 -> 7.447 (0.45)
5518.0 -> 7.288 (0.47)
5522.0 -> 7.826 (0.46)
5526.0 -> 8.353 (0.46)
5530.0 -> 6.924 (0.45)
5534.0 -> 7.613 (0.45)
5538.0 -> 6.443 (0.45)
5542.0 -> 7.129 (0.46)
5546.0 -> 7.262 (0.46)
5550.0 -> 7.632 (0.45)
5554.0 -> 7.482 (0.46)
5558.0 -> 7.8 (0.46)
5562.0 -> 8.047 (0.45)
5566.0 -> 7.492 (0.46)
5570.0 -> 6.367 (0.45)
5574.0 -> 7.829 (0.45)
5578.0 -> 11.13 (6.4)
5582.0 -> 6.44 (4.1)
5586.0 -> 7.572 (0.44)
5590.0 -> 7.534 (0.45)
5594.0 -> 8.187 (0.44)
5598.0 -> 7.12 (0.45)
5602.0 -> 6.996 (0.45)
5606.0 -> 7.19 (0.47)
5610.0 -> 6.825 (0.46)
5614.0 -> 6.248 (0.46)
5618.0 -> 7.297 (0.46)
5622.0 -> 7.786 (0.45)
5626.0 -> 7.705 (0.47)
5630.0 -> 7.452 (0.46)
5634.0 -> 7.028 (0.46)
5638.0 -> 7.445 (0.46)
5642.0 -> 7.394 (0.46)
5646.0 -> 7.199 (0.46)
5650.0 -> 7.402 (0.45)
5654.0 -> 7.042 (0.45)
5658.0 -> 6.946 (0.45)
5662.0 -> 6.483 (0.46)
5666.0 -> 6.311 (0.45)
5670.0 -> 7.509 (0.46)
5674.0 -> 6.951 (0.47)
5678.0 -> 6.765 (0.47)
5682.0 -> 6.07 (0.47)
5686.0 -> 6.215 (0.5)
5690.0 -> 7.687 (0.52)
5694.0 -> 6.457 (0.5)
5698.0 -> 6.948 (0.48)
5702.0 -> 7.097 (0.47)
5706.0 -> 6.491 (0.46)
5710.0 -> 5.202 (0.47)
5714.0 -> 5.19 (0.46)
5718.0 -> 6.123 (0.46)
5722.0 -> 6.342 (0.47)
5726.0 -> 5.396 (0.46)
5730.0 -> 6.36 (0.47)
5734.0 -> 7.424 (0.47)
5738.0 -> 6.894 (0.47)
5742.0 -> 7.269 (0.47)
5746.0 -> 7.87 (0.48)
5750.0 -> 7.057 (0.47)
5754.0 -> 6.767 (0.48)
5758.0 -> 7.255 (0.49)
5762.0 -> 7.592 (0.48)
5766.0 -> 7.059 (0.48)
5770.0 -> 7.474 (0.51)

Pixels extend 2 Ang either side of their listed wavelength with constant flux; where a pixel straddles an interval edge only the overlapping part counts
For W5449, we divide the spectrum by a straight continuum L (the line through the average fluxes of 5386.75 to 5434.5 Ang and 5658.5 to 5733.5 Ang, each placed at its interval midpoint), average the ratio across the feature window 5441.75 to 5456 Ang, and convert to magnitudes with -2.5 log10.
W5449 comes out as -0.070 mag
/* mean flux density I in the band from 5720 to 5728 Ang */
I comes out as 5.87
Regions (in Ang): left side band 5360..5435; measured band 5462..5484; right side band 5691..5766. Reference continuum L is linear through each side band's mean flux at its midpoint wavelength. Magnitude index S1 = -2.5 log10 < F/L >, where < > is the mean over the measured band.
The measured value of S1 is -0.11 mag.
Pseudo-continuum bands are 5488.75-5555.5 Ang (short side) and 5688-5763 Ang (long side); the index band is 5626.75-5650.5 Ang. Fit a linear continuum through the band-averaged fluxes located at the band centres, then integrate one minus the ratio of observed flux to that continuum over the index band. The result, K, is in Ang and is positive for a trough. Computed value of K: -1.2 Ang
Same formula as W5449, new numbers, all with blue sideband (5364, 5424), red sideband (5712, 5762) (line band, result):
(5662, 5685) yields 0.02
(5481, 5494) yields -0.05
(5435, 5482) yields -0.10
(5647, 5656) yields -0.06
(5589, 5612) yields -0.06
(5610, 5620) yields 0.02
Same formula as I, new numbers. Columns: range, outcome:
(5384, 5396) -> 7.21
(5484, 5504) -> 7.47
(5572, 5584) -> 8.47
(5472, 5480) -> 7.05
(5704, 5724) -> 5.87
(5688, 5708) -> 6.94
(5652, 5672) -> 6.86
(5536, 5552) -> 7.12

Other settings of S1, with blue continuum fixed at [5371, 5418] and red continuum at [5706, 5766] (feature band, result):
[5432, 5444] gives -0.06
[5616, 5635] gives -0.10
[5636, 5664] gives -0.05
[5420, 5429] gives -0.07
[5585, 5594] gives -0.12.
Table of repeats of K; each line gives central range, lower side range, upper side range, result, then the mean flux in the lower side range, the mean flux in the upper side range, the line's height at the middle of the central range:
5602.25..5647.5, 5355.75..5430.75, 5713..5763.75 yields -1.75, 7.36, 6.76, 6.96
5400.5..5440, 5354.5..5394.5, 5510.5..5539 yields -3.15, 7.09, 7.45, 7.2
